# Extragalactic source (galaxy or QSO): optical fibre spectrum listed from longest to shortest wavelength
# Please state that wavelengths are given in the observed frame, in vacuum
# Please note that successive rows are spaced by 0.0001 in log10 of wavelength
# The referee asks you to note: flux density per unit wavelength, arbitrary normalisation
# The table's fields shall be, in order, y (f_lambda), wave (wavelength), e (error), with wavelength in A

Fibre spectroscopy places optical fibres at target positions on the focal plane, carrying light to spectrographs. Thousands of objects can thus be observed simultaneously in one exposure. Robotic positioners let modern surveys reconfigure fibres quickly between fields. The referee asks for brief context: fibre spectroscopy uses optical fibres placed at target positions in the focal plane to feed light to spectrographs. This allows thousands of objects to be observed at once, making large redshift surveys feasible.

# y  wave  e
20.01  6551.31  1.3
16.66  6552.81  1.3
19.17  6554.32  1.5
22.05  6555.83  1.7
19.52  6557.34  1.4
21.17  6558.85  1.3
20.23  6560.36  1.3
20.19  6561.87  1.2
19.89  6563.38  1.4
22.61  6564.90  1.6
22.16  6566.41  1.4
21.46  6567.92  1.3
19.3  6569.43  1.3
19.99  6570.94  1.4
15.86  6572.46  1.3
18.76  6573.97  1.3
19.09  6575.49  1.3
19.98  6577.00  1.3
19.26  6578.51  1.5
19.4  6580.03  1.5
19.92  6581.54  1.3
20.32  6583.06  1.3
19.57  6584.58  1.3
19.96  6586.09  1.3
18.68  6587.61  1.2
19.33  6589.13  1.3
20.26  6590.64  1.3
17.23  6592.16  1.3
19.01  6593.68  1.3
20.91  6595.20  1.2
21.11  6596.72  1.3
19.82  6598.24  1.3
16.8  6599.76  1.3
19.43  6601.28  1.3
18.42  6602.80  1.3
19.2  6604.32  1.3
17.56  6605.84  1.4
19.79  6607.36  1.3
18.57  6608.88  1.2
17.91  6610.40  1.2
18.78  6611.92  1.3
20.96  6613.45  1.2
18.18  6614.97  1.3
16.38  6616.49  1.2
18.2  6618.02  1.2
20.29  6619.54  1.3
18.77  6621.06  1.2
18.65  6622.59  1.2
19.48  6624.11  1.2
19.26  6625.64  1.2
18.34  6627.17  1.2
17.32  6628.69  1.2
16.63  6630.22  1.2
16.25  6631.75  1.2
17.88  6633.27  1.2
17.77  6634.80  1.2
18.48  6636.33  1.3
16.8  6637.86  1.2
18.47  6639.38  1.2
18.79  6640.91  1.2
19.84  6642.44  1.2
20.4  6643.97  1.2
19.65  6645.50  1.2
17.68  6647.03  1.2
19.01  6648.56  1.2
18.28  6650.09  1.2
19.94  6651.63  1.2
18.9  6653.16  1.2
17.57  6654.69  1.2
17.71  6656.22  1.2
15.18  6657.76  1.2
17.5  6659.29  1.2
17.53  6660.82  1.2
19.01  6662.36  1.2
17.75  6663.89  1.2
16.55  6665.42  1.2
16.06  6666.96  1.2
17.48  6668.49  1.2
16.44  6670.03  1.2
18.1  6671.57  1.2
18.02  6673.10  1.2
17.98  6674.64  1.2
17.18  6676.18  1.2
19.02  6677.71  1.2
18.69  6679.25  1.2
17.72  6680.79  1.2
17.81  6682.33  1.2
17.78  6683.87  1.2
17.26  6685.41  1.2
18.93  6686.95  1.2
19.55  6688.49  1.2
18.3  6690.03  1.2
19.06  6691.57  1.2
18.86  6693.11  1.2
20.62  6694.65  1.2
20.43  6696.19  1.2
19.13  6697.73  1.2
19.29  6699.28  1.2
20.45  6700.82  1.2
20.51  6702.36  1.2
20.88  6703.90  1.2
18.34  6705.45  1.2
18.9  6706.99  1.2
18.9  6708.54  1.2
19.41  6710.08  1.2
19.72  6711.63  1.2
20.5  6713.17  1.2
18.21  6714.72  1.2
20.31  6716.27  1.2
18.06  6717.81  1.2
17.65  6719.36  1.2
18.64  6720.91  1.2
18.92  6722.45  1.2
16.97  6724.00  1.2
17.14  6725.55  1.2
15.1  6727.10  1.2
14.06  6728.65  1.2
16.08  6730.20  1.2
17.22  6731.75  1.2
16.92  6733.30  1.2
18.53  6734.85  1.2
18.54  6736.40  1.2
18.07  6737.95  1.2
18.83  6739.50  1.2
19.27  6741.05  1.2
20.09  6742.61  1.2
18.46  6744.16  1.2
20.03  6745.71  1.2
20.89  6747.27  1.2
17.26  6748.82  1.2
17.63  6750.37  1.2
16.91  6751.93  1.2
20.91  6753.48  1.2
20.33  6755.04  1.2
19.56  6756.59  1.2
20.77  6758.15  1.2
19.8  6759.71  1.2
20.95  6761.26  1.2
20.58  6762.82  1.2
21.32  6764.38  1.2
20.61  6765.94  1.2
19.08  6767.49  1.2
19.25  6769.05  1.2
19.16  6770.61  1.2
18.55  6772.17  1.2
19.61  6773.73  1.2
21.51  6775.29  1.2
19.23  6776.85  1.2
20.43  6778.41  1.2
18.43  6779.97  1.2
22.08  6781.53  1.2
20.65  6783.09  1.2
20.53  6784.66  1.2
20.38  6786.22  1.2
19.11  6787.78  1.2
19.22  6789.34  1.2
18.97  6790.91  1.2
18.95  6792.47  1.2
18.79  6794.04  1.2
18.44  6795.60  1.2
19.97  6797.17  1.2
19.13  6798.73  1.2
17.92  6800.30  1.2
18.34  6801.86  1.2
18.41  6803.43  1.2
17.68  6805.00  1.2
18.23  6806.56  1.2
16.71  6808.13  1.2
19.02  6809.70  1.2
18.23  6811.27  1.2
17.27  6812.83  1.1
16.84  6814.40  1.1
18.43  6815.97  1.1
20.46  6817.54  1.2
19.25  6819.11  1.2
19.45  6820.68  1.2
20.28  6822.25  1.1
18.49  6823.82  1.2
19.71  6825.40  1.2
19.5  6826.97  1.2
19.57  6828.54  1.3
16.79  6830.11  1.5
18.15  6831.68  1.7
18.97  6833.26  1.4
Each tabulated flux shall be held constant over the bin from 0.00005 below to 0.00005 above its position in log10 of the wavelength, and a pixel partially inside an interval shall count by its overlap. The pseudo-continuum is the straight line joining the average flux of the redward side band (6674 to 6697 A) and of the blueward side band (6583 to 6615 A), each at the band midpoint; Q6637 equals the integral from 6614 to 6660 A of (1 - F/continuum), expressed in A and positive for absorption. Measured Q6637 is 1.6 A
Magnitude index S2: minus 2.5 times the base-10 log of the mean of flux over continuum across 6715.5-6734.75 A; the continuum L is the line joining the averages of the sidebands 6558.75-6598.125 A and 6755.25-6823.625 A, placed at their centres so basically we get 0.13 mag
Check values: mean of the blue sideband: 19.8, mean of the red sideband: 19.3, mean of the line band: 17.3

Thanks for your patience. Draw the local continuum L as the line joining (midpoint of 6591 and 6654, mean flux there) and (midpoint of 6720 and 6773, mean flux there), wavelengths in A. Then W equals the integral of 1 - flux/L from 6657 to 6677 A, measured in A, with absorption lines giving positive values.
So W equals 1.5 A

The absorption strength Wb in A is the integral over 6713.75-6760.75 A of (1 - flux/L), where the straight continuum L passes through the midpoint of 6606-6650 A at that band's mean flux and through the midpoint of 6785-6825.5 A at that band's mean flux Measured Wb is 0.7 A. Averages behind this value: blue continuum 18.5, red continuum 18.8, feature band 18.4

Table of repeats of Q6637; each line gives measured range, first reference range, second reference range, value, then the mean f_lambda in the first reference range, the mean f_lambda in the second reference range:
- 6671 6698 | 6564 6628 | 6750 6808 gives 1.10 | 19.3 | 19.5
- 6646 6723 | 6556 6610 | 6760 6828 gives 3.64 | 19.6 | 19.3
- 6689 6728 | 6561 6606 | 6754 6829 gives 0.95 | 19.5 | 19.4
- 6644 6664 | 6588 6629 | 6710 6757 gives 0.52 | 18.9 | 18.4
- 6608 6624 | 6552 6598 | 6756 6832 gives 0.78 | 19.8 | 19.3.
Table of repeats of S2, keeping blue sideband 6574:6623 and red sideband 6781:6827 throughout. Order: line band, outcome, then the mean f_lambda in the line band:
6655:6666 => 0.103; 17.3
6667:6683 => 0.077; 17.8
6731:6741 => 0.053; 18.1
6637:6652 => 0.013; 18.9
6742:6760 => -0.020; 19.4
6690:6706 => -0.037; 19.7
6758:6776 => -0.059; 20.1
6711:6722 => 0.002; 19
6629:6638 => 0.105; 17.3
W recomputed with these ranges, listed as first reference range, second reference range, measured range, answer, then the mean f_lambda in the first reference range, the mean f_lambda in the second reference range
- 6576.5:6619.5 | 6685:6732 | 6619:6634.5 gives 0.6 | 19.1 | 18.7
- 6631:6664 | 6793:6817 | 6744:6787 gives -3.8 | 18.2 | 18.3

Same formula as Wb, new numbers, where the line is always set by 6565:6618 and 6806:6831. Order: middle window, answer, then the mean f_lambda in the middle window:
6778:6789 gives -0.8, 20.2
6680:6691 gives 0.5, 18.2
